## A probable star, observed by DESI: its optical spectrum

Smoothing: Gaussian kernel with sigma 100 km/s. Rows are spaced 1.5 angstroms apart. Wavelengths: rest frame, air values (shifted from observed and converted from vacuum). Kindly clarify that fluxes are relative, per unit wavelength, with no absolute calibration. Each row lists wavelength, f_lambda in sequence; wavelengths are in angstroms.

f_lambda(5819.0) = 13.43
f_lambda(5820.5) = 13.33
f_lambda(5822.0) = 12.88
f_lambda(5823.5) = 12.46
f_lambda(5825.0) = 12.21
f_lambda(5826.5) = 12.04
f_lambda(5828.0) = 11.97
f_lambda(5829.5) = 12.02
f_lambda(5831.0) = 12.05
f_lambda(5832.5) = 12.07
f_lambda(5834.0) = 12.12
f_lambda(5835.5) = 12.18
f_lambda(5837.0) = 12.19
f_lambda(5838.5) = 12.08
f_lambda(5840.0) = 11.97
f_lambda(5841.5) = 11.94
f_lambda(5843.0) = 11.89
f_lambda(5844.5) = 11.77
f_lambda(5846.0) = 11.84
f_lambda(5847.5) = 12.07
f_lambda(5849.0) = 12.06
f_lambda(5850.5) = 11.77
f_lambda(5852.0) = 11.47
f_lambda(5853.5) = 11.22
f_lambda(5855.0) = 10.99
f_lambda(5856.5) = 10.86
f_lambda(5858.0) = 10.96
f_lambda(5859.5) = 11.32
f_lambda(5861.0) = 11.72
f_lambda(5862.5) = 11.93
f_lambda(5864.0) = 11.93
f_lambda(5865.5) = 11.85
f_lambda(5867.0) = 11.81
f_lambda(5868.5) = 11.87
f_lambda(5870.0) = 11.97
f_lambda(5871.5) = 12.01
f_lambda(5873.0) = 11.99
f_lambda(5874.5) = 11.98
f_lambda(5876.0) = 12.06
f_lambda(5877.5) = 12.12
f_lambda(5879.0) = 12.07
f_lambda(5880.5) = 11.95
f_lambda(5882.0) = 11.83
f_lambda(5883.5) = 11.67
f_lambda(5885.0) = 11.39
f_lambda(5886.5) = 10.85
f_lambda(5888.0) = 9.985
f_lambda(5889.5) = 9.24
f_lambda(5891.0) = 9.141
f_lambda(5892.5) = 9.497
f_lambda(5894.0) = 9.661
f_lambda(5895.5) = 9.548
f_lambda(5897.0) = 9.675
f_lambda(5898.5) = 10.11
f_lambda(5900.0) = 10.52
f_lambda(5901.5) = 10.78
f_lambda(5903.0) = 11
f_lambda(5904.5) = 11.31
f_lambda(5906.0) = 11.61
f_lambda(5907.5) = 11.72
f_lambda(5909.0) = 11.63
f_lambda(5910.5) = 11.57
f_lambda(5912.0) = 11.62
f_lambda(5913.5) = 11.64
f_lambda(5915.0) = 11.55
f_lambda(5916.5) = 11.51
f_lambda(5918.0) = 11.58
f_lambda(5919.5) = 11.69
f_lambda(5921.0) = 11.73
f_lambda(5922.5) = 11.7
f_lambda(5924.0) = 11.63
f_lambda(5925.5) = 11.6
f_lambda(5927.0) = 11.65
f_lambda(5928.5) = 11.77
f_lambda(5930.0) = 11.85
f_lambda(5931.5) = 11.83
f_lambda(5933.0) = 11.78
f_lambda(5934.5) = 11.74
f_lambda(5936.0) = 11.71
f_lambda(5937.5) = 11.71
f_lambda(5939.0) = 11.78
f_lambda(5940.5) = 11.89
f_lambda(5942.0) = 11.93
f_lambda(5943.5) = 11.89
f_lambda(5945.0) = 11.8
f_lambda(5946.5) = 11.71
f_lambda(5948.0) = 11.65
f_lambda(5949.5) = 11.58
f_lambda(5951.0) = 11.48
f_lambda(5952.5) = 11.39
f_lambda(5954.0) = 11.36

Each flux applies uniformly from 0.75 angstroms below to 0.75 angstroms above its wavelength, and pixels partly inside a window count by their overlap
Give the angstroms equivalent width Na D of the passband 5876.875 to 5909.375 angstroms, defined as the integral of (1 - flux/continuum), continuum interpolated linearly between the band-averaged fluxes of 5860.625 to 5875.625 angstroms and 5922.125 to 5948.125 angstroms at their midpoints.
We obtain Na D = 3.0 angstroms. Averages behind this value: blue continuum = 11.9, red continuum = 11.8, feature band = 10.8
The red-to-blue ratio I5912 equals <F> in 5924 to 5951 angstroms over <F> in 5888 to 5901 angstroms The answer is 1.21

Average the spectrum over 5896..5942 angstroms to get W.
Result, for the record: 11.5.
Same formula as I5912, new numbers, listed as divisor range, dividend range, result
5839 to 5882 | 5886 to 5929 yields 0.93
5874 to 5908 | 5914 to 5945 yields 1.08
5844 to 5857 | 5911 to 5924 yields 1.00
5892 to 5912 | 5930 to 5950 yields 1.10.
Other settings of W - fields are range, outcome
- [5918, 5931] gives 11.7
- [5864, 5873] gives 11.9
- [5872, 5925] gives 11.1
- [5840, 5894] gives 11.4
